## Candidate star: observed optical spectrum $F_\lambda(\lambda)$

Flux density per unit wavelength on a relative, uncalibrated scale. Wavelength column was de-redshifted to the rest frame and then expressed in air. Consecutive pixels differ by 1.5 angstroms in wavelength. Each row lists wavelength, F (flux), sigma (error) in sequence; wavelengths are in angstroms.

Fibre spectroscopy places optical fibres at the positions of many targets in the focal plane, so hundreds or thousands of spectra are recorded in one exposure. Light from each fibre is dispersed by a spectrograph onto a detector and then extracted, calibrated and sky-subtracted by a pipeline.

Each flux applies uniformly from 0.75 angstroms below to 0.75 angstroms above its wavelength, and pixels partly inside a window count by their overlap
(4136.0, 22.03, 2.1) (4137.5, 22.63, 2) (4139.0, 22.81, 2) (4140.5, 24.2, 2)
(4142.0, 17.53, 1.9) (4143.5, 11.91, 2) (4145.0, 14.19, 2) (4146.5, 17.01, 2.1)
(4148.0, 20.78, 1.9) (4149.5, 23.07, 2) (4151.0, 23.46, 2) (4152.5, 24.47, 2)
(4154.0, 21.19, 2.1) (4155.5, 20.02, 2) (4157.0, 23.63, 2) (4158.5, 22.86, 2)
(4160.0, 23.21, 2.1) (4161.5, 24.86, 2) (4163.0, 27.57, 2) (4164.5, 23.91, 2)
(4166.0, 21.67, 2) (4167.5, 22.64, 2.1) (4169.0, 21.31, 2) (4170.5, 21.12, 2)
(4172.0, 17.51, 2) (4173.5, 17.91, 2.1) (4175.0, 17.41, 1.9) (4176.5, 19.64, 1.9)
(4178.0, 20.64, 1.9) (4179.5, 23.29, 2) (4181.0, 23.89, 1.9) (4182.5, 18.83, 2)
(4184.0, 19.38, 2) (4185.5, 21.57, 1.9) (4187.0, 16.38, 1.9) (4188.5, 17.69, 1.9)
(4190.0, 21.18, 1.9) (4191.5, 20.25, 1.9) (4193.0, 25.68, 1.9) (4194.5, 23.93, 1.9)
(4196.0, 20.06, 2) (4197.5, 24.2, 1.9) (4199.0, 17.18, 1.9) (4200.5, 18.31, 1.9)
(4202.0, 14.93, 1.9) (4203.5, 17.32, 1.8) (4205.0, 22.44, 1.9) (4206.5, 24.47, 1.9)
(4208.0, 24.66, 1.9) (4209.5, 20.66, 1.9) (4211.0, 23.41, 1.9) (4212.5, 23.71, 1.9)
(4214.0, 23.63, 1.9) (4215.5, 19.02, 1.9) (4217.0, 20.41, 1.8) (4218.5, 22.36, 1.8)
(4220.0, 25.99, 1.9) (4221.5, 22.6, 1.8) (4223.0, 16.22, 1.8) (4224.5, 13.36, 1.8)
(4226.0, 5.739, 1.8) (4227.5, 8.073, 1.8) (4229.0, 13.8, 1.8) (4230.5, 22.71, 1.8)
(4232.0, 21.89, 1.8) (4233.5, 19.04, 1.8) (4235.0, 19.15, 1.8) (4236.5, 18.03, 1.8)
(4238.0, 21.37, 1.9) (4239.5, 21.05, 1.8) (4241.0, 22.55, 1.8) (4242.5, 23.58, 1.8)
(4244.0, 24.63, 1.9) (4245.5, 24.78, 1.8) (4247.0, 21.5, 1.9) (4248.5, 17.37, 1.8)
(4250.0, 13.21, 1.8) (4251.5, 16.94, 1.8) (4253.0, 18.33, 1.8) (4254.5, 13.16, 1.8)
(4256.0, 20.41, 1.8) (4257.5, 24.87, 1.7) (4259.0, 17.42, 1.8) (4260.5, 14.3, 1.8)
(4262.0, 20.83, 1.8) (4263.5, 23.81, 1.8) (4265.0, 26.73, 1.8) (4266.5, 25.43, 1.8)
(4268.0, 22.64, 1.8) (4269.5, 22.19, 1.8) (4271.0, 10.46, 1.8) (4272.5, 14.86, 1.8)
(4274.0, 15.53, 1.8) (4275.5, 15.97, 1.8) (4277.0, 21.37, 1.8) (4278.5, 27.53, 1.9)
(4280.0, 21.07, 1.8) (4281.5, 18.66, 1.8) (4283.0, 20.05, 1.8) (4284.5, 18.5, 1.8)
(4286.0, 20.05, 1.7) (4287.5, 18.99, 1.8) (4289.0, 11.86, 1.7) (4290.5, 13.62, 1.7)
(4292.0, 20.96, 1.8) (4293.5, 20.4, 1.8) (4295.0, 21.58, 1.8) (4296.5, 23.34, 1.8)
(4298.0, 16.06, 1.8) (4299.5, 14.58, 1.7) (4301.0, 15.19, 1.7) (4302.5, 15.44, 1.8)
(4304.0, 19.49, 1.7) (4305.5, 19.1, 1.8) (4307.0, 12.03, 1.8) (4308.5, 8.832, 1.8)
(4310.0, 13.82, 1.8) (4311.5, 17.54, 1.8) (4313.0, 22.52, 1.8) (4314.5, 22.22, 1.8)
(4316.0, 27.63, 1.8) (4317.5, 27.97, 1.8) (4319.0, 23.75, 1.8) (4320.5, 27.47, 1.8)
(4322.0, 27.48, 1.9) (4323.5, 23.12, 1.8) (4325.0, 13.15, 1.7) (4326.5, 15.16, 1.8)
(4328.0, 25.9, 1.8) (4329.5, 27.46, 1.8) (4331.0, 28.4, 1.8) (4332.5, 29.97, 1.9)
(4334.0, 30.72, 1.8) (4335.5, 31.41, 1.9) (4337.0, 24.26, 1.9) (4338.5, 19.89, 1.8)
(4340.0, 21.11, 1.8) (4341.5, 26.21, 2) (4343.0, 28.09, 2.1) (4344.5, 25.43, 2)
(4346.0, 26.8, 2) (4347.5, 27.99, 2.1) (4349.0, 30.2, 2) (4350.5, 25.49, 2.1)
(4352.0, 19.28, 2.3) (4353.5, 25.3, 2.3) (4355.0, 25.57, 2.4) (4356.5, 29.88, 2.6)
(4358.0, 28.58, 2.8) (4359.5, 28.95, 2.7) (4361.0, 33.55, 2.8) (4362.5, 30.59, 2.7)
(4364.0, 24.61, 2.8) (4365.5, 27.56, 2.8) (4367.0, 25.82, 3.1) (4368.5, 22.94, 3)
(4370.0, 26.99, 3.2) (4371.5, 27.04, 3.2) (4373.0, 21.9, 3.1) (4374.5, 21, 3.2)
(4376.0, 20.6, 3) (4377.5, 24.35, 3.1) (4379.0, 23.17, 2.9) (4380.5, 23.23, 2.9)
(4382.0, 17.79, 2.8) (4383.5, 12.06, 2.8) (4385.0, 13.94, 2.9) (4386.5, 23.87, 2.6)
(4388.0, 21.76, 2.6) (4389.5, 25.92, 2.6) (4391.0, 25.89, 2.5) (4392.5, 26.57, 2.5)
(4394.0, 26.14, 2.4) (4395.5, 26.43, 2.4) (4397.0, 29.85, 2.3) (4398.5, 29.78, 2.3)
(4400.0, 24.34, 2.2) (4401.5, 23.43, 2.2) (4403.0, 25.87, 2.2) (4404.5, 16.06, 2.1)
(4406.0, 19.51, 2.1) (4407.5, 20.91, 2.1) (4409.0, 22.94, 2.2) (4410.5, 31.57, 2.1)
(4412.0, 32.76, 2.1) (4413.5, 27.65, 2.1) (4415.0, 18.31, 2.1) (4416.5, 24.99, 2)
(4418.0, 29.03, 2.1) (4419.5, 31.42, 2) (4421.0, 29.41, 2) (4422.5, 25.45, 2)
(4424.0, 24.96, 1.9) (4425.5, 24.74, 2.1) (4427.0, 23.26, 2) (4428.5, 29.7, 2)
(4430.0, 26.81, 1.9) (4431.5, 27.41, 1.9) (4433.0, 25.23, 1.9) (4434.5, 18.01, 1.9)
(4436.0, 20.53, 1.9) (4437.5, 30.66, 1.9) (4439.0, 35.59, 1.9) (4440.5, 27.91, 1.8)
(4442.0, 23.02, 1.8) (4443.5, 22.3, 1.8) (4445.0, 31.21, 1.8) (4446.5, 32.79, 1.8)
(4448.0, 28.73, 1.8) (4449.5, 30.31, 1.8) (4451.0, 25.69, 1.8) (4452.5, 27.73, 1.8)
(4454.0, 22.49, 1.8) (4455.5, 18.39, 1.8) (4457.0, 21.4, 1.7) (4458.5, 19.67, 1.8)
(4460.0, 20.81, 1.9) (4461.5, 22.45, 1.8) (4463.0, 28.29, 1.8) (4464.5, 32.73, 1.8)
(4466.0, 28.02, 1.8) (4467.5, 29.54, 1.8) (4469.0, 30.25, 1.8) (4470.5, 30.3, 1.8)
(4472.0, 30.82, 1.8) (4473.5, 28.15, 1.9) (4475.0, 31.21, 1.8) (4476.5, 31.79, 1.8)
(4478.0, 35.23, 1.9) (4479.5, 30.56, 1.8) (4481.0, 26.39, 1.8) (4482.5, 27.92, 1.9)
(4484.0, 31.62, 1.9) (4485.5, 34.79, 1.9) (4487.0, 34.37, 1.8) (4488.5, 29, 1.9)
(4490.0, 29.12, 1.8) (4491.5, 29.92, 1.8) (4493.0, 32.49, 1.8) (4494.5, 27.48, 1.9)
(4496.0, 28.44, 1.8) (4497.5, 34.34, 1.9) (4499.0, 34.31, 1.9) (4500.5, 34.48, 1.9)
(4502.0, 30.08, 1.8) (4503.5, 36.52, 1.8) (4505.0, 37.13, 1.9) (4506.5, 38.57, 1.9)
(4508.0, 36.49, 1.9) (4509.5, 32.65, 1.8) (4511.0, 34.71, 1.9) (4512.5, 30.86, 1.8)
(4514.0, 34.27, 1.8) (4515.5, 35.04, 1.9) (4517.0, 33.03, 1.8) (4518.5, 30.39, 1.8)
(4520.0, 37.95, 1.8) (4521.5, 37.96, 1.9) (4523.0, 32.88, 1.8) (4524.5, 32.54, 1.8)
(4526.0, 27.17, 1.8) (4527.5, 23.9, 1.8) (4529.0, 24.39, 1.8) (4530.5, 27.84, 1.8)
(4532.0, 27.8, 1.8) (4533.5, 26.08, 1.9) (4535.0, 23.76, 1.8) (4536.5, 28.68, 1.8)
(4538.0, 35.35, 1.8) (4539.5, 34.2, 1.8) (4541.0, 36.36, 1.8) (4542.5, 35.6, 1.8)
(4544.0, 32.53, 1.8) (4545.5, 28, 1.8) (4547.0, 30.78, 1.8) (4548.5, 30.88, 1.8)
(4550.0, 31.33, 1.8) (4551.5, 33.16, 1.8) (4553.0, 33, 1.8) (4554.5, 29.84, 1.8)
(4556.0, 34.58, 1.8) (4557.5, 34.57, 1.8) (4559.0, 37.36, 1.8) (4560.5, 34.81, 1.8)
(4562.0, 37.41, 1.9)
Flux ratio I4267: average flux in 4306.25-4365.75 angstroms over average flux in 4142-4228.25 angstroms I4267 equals 1.2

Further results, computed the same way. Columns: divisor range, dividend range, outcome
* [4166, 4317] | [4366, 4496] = 1.34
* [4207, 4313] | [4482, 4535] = 1.67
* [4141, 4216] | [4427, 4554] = 1.43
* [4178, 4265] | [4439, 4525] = 1.52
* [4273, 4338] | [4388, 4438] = 1.24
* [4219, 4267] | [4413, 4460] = 1.34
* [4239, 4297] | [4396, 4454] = 1.33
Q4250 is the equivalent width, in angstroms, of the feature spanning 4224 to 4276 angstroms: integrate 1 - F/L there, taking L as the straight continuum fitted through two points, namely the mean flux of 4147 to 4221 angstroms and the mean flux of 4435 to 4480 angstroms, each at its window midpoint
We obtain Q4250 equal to 9.5 angstroms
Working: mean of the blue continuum 21.5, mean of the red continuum 27.5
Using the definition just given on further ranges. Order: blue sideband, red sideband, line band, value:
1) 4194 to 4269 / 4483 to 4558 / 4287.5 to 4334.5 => 5.9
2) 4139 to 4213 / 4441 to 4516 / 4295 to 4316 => 6.2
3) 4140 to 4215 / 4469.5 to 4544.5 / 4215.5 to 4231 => 3.7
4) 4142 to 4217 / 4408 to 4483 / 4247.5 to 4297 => 8.4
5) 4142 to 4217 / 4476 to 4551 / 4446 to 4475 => 3.1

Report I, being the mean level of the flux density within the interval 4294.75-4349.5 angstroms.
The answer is 22.4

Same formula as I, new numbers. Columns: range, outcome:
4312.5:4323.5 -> 25.5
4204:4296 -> 19.7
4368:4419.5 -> 23.9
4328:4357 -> 26.5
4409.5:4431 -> 27.1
